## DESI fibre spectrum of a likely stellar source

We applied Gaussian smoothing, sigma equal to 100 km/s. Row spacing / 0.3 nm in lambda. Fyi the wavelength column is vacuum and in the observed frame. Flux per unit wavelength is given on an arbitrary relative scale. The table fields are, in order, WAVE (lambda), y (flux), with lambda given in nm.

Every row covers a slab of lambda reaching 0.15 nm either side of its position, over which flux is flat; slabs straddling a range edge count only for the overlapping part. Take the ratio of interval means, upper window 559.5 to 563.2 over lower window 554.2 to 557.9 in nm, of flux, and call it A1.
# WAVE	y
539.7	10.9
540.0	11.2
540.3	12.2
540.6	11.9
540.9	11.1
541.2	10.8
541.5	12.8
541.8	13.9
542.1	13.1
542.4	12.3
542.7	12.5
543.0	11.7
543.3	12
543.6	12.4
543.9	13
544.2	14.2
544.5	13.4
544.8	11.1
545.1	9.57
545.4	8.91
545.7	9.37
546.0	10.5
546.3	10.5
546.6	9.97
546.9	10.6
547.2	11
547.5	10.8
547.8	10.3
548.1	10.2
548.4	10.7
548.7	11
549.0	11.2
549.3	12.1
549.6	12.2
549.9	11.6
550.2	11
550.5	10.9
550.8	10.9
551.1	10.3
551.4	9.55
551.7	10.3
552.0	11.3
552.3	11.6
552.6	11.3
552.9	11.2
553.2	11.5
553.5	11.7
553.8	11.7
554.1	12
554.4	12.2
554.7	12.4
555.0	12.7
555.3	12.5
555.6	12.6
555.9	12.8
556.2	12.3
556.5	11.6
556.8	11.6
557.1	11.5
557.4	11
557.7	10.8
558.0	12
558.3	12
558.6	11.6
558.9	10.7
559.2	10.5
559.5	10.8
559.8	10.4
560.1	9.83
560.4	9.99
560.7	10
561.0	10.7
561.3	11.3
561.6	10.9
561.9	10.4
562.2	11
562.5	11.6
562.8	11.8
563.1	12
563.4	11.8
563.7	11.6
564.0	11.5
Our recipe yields 0.9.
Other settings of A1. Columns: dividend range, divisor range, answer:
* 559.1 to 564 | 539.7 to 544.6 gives 0.89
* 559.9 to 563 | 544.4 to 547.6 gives 1.03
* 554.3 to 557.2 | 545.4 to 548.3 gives 1.19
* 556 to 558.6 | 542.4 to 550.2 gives 1.03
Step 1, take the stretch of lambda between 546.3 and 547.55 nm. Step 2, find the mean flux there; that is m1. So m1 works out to 10.6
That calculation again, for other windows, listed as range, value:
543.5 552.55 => 11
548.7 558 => 11.5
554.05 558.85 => 11.9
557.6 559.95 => 11.1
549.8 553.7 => 11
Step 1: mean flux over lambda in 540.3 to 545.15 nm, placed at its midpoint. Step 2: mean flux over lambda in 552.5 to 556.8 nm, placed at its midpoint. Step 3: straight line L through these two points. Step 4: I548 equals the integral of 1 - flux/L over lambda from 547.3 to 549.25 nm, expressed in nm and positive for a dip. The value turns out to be 0.22 nm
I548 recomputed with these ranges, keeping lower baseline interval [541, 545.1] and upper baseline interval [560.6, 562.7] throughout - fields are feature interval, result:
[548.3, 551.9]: 0.26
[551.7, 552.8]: 0.04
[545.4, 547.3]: 0.31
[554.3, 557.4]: -0.22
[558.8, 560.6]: 0.11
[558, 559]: -0.04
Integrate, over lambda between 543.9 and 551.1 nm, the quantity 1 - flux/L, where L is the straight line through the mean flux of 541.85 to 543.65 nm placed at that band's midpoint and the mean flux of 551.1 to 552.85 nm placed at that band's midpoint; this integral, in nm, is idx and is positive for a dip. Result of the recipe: 0.363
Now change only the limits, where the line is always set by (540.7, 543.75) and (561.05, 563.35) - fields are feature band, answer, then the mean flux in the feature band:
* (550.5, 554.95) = 0.166 nm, 11.3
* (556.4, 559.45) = 0.049 nm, 11.3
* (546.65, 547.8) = 0.129 nm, 10.7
